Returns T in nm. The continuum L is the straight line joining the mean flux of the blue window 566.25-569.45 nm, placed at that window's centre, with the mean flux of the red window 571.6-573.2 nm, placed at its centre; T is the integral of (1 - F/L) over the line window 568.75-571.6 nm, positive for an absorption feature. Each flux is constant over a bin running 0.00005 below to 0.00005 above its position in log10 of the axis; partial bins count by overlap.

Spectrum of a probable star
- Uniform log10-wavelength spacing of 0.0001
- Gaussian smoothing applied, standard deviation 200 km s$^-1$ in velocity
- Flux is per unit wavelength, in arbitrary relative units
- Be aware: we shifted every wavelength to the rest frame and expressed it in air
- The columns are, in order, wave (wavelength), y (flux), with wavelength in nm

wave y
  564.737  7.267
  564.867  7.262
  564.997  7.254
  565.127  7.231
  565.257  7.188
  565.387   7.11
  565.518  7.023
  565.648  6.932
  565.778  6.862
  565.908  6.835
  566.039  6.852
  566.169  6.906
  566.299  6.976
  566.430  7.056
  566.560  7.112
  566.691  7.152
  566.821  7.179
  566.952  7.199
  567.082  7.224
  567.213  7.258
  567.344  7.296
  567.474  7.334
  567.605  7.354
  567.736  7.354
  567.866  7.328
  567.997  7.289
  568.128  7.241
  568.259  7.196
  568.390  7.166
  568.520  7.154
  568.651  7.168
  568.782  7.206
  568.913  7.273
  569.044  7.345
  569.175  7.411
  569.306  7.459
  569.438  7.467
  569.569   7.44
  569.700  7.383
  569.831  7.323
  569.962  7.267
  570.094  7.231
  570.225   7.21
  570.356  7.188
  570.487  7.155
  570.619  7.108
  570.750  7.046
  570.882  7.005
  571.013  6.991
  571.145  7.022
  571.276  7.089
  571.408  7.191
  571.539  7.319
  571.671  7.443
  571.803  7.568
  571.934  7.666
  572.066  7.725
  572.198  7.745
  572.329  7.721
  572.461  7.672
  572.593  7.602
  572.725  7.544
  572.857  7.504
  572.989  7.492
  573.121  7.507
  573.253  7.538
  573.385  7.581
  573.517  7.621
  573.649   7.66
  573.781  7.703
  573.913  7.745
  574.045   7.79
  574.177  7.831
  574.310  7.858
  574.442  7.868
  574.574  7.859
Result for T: 0.072 nm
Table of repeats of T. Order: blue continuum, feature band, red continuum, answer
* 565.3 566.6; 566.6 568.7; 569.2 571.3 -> -0.05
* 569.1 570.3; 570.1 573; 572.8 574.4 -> 0.05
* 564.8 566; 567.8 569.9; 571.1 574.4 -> 0.00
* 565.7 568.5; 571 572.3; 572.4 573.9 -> 0.01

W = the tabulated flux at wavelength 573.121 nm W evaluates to 7.507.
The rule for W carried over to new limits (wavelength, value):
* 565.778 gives 6.862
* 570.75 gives 7.046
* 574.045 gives 7.79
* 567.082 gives 7.224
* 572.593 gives 7.602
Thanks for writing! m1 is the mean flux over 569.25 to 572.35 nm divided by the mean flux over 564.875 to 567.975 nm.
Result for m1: 1.03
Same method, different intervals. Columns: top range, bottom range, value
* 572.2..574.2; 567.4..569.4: 1.05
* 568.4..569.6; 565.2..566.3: 1.05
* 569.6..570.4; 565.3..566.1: 1.05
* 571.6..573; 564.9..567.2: 1.08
